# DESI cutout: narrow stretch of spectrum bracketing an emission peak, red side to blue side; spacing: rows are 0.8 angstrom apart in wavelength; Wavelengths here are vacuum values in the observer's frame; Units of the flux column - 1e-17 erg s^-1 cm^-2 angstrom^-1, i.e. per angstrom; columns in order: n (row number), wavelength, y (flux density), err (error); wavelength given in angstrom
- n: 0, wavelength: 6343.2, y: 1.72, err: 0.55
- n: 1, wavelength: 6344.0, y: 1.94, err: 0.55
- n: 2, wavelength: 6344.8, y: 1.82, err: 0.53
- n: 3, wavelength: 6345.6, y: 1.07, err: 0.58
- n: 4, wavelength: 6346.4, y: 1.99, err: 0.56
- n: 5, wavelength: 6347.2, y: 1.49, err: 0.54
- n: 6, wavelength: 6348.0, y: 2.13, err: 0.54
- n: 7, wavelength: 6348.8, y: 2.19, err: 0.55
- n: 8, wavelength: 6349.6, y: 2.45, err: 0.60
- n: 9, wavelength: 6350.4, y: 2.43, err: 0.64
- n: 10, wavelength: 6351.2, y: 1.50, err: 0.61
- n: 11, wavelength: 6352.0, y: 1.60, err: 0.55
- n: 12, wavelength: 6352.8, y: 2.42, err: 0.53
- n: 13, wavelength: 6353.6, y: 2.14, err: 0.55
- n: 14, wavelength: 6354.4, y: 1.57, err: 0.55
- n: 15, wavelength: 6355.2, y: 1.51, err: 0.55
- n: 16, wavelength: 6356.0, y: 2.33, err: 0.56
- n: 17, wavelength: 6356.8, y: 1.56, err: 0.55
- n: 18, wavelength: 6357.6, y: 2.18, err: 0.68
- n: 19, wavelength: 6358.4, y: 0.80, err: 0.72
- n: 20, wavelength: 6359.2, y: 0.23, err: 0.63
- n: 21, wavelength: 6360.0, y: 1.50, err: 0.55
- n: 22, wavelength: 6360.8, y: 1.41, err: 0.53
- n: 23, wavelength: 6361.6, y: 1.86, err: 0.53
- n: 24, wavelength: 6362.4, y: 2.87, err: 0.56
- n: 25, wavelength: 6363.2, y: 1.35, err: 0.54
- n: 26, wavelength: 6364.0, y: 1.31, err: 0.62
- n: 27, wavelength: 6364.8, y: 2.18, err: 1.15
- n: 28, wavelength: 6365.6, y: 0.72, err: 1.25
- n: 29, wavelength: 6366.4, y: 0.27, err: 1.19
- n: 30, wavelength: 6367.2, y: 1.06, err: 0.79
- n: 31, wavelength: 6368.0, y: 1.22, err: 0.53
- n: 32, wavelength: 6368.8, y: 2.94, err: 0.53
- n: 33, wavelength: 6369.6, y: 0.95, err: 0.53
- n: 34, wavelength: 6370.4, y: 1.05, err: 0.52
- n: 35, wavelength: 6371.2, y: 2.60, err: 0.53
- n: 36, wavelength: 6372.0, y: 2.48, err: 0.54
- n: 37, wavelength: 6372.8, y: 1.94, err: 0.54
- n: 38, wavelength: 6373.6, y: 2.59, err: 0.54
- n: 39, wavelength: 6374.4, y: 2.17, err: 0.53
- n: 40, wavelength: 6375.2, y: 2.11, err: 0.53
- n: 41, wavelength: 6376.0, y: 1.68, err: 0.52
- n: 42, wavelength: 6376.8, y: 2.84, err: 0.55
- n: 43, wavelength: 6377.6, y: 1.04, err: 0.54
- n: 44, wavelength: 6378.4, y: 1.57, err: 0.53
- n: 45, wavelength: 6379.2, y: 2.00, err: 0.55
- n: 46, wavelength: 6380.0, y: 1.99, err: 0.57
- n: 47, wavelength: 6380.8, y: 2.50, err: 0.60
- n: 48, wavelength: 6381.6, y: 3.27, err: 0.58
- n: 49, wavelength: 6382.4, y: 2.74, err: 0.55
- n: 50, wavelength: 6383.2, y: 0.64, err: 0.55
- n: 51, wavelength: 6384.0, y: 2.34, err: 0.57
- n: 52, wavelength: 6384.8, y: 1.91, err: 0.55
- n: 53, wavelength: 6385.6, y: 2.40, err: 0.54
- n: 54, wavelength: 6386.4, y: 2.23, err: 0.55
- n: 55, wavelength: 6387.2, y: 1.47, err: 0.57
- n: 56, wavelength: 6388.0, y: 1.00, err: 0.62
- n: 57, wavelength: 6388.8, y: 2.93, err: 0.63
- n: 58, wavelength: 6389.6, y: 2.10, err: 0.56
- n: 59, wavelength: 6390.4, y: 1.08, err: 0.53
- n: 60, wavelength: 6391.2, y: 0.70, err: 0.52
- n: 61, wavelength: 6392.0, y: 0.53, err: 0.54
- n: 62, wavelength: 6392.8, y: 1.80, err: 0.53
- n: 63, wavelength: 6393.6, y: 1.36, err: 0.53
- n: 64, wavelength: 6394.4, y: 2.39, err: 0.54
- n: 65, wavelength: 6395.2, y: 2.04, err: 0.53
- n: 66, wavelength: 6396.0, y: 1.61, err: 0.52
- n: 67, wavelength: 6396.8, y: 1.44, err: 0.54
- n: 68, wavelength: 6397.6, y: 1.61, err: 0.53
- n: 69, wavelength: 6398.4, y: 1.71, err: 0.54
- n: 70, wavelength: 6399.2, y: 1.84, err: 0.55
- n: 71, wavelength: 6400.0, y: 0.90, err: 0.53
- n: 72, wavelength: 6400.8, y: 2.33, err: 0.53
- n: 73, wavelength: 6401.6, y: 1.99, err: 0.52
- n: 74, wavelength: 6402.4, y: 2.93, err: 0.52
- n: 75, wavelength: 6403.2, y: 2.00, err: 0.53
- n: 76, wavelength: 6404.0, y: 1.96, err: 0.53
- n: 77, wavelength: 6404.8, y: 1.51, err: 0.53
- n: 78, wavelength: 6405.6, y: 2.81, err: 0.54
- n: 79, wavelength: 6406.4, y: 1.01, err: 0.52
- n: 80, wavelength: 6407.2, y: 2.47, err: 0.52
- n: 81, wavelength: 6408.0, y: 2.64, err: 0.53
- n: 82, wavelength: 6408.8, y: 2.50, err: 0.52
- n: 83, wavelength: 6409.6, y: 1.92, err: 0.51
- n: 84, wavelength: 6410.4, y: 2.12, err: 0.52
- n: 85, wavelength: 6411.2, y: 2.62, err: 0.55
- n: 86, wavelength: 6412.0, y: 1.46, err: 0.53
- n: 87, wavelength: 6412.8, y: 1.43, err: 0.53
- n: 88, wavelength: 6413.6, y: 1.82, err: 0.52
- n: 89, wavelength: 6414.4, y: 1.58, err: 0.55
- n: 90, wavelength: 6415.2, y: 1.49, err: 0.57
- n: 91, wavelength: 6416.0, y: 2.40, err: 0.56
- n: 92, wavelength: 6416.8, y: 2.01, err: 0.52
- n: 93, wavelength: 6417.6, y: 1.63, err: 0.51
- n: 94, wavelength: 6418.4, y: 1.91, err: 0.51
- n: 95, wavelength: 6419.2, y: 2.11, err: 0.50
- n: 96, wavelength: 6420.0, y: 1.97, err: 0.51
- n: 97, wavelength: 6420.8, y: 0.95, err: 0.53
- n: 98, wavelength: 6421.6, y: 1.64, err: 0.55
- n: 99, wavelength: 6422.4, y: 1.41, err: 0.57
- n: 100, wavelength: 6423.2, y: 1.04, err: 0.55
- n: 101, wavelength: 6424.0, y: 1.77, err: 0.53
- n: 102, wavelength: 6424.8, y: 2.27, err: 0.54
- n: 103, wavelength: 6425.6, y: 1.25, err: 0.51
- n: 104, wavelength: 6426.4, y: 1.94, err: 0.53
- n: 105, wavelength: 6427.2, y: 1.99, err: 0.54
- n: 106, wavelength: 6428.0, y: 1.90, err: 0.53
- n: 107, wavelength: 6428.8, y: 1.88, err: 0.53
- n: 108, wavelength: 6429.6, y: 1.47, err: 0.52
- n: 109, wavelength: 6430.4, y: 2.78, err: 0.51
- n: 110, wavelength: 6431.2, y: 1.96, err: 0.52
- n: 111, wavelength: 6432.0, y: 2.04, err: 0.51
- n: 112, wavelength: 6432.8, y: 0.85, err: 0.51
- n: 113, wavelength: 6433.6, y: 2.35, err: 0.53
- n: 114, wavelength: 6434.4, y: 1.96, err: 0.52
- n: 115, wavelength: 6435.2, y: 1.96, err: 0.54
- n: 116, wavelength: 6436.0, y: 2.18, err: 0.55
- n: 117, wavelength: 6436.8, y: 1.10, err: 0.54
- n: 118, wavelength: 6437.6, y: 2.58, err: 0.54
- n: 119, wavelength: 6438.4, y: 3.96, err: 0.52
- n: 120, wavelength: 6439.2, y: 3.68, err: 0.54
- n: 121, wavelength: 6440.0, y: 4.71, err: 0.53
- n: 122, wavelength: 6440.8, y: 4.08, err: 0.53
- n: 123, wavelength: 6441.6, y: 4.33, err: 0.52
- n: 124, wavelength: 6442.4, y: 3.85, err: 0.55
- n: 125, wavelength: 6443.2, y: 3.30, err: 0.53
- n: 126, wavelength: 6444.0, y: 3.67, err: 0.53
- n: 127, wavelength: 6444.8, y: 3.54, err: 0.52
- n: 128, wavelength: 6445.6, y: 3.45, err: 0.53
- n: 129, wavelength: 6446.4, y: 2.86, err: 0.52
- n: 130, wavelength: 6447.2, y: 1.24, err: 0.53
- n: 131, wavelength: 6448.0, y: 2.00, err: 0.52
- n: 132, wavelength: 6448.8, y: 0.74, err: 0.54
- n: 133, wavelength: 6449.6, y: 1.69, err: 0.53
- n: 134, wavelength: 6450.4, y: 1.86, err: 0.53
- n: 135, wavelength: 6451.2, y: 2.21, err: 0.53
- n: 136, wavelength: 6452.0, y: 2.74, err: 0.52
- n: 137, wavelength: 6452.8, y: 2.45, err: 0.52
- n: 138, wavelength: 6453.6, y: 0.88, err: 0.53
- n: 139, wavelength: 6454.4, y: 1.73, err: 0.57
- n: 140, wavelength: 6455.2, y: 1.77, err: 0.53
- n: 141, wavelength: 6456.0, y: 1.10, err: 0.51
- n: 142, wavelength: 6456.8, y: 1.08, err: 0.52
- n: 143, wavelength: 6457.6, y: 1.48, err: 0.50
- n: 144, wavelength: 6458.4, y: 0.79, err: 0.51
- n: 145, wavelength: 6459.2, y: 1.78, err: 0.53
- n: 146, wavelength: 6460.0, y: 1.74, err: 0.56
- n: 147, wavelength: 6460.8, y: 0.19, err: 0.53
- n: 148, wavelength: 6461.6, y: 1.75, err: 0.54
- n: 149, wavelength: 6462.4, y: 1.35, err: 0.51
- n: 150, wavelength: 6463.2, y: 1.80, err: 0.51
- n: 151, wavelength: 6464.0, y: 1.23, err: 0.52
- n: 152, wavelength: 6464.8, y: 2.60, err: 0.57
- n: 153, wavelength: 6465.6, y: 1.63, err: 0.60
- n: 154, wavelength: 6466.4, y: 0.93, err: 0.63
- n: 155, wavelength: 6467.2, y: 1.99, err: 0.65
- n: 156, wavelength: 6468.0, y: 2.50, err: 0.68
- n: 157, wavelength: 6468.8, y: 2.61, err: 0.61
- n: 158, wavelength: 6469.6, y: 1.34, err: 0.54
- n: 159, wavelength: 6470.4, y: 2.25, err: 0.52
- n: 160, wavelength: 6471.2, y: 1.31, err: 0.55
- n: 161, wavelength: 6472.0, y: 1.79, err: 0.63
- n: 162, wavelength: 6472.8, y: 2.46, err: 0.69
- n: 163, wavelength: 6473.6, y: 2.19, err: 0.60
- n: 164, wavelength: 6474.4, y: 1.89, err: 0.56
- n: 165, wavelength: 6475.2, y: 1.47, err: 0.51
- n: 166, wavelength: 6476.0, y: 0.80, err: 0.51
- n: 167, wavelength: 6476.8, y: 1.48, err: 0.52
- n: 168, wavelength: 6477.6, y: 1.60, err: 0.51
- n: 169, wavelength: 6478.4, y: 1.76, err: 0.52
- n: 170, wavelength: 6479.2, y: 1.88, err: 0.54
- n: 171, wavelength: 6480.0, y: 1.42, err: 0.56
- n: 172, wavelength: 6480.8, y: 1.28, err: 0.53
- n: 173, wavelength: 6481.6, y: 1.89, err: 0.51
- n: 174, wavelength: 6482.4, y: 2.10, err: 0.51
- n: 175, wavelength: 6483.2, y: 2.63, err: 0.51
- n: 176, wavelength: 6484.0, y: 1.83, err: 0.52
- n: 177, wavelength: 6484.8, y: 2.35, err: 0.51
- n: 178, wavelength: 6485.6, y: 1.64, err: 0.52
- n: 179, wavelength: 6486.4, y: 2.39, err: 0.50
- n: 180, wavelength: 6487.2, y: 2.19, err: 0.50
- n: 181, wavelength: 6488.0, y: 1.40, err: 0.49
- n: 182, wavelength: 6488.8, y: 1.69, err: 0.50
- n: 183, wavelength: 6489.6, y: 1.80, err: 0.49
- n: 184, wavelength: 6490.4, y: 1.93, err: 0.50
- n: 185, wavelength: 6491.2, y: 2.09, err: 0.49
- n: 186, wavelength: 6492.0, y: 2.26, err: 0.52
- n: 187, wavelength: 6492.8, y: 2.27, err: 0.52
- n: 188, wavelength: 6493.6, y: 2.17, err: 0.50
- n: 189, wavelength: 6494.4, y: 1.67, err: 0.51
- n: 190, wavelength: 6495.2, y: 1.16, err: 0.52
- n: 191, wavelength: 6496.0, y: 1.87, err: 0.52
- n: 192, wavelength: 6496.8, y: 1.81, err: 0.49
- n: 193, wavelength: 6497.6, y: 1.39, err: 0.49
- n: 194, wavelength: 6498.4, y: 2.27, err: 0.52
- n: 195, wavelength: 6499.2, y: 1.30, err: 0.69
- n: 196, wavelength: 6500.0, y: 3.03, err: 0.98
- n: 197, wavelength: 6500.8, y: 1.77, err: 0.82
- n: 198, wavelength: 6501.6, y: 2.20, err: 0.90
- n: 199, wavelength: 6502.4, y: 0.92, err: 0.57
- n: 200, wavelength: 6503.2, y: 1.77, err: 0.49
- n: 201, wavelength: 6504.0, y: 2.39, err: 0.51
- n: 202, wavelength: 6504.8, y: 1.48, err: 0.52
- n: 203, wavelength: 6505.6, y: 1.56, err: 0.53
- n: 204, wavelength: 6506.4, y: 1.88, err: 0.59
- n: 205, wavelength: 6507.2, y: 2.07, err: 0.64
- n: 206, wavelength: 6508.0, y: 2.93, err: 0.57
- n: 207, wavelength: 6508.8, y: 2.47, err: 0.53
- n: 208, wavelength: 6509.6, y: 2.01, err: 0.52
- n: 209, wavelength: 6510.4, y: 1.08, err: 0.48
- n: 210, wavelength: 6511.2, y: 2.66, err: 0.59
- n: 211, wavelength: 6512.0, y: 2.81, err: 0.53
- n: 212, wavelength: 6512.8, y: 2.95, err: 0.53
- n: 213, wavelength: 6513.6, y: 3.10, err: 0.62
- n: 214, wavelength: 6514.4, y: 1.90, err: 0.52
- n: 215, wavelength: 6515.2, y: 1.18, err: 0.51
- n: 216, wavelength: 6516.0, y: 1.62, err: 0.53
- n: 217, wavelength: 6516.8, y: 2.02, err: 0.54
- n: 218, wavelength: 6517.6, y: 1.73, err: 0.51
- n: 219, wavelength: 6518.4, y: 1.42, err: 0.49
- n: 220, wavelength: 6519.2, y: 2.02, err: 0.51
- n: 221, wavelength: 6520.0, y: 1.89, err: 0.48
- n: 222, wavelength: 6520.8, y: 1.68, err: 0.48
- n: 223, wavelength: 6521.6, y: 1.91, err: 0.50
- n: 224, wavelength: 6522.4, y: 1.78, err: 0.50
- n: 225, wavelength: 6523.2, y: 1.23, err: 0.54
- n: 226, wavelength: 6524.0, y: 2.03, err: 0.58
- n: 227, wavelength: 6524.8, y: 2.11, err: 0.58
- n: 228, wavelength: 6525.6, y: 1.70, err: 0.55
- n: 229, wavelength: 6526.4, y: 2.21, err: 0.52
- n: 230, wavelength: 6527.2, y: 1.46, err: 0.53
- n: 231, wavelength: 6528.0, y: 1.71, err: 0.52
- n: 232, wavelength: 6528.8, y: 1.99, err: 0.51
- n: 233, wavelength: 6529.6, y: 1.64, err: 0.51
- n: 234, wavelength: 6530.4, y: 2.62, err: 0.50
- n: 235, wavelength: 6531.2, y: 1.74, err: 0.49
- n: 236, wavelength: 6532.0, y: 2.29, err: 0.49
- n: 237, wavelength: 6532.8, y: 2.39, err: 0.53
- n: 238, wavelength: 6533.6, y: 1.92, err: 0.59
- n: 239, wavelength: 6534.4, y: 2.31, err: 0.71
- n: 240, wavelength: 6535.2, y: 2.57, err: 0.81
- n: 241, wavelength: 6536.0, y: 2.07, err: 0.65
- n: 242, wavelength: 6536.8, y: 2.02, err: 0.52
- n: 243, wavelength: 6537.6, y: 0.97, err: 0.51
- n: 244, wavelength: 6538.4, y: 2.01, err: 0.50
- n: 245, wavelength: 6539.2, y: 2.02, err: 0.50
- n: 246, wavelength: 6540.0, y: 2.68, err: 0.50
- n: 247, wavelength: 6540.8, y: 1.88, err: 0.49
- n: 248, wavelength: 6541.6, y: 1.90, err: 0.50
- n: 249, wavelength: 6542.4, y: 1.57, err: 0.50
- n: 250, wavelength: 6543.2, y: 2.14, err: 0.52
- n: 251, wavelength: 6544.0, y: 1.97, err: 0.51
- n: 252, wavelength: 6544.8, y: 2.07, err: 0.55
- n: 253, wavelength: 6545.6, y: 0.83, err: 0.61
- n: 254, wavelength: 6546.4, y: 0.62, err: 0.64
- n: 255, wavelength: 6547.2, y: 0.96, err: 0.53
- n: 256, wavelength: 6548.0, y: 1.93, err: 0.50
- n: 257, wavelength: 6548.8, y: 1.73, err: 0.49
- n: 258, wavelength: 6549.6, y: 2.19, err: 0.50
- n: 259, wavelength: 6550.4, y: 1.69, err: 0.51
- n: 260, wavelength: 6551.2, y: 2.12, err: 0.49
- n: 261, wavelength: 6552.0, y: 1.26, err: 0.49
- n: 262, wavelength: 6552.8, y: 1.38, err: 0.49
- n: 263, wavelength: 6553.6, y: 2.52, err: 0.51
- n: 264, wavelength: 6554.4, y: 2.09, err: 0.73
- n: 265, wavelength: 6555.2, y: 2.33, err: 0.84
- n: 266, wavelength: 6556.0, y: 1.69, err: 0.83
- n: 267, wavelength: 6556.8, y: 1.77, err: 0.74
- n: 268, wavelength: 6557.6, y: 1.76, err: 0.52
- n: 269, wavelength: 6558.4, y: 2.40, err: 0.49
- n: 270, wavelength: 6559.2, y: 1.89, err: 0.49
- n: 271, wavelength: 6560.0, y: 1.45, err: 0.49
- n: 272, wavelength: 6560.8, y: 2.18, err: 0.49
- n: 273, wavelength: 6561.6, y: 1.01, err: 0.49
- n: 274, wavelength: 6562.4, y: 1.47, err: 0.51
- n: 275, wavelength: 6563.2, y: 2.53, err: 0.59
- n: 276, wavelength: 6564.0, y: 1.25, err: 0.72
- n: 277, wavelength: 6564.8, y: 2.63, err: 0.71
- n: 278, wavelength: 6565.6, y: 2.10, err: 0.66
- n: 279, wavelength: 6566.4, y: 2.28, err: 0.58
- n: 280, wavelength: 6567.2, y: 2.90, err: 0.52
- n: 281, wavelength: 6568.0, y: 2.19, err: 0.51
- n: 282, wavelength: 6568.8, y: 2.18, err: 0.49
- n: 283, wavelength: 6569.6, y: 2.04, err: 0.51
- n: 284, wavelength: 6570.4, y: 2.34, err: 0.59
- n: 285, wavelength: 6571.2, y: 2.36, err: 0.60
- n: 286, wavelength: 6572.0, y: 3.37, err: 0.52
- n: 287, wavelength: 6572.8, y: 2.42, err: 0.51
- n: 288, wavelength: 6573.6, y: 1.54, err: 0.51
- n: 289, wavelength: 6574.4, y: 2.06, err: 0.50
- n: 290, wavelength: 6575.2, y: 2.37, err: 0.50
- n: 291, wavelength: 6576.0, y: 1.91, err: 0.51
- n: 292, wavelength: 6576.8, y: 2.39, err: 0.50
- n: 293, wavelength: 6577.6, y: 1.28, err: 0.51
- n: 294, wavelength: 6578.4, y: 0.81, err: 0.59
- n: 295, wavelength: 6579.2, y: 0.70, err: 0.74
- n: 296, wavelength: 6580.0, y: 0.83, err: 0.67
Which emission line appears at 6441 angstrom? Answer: H-beta 4861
